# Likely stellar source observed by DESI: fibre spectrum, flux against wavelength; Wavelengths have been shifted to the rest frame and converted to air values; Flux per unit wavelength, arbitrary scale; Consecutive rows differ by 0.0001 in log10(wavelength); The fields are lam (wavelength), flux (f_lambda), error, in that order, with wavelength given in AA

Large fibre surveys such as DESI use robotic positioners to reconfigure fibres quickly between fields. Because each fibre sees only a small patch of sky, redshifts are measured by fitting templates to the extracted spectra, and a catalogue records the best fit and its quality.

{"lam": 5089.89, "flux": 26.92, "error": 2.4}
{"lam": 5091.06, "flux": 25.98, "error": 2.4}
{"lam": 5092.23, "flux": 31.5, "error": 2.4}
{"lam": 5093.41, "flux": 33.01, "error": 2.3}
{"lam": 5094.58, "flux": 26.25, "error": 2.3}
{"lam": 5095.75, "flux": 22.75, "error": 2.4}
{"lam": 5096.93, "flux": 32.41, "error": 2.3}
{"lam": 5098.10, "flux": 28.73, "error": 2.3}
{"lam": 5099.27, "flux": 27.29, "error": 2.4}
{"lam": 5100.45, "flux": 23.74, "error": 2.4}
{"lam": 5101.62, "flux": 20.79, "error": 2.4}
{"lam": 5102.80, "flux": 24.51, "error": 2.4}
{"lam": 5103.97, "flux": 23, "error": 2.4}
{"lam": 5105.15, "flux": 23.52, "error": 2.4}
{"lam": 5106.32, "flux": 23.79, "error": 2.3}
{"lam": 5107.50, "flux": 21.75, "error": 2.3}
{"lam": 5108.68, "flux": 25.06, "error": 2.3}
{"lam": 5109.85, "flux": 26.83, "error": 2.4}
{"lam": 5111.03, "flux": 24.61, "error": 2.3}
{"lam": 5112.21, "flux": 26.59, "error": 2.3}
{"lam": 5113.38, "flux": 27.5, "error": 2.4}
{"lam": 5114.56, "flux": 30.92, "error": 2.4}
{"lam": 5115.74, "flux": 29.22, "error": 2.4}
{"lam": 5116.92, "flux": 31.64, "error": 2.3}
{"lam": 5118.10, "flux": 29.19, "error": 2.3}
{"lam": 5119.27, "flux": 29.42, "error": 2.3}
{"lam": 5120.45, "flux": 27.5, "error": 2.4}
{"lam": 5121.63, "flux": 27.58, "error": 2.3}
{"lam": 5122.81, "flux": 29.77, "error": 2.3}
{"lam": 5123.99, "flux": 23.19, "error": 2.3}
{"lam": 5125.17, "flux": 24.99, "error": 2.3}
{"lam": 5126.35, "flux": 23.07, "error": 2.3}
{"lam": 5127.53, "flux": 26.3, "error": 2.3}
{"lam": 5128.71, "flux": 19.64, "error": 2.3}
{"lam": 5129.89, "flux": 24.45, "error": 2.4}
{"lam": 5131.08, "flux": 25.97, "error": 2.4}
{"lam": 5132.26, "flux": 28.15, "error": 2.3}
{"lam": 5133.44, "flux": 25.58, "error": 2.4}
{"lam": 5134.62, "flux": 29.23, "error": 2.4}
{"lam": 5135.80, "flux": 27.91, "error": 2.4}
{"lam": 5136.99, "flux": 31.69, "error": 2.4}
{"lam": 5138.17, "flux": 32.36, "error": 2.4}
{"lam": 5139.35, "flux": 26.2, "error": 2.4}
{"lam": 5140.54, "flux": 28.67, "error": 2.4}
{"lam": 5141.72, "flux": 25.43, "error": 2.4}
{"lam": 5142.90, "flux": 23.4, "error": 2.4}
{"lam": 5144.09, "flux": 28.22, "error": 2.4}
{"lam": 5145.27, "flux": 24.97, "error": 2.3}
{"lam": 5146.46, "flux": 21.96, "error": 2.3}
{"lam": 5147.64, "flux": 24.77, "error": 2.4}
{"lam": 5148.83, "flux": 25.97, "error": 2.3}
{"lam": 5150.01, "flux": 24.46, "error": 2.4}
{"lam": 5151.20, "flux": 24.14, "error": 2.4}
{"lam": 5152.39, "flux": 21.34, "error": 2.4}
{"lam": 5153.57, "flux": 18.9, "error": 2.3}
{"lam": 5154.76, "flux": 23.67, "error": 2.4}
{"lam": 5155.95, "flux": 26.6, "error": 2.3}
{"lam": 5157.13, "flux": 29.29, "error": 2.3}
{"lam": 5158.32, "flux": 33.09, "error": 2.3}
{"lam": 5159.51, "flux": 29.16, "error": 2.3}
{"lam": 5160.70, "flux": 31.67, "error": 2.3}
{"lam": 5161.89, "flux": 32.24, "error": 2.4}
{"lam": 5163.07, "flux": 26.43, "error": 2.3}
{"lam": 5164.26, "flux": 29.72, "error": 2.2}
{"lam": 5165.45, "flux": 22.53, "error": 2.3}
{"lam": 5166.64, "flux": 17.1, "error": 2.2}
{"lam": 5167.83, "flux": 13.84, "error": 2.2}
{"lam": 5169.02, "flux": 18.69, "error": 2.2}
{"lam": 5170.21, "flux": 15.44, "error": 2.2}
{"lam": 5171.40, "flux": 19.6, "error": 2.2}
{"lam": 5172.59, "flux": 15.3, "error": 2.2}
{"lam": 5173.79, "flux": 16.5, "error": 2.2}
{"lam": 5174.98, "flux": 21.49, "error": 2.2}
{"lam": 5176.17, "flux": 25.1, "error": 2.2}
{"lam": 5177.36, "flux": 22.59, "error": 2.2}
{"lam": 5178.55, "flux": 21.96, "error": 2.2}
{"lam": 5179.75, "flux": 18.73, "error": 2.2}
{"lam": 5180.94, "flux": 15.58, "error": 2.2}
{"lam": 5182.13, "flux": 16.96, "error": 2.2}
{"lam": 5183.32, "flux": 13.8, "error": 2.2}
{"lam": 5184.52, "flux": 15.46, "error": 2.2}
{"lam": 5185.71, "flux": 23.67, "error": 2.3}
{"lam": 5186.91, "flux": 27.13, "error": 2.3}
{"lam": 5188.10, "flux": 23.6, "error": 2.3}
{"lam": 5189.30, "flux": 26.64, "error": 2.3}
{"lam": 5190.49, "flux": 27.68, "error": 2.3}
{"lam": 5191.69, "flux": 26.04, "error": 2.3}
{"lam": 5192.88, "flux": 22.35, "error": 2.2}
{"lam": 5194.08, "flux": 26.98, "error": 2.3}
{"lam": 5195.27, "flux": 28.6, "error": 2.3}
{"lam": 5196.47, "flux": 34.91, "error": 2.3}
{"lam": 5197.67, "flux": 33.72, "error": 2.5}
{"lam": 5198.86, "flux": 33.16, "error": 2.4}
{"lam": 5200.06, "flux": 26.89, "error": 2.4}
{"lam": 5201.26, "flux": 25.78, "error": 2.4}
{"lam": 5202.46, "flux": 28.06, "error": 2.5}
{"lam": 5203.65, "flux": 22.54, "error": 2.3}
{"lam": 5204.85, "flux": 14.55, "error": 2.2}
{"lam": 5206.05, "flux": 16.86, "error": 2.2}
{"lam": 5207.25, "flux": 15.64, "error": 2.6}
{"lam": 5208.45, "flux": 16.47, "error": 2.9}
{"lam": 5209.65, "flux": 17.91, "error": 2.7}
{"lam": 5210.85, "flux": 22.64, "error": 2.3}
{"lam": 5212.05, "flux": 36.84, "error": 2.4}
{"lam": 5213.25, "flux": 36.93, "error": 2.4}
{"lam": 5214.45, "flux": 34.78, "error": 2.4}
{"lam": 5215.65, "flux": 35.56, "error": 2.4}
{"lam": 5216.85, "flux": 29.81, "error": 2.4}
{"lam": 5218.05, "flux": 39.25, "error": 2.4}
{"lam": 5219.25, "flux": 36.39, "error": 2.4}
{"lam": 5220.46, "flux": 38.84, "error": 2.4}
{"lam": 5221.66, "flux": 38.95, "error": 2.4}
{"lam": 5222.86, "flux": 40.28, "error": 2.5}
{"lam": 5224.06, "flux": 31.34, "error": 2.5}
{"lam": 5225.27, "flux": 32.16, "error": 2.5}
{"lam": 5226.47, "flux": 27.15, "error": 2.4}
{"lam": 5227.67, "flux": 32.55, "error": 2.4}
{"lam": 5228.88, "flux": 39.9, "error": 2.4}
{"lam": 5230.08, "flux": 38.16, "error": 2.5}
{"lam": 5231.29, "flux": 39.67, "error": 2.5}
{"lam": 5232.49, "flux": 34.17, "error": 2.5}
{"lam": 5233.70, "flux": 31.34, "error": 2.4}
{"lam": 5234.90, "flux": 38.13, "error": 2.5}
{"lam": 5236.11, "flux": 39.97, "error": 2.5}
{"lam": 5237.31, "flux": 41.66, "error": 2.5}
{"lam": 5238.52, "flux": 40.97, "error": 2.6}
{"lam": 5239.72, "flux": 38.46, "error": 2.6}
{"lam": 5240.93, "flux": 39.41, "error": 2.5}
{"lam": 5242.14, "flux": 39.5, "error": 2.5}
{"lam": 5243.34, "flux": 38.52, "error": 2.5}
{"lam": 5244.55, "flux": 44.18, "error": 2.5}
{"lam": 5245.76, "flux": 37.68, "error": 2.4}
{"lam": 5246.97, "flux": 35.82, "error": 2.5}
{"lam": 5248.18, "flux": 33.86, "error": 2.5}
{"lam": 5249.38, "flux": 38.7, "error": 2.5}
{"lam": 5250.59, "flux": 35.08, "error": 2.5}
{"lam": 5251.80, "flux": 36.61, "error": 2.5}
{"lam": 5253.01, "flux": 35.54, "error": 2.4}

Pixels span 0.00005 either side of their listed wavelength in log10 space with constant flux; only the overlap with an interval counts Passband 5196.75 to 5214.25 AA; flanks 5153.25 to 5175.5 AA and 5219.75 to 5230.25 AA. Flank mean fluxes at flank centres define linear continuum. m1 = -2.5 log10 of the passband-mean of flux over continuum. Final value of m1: 0.24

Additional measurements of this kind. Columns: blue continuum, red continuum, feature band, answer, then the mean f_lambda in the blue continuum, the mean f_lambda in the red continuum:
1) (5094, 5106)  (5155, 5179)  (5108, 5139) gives -0.11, 25.3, 23.4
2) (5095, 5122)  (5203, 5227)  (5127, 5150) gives 0.04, 26.4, 29.3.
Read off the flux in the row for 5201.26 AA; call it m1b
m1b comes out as 25.78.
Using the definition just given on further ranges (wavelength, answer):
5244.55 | 44.18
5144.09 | 28.22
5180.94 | 15.58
